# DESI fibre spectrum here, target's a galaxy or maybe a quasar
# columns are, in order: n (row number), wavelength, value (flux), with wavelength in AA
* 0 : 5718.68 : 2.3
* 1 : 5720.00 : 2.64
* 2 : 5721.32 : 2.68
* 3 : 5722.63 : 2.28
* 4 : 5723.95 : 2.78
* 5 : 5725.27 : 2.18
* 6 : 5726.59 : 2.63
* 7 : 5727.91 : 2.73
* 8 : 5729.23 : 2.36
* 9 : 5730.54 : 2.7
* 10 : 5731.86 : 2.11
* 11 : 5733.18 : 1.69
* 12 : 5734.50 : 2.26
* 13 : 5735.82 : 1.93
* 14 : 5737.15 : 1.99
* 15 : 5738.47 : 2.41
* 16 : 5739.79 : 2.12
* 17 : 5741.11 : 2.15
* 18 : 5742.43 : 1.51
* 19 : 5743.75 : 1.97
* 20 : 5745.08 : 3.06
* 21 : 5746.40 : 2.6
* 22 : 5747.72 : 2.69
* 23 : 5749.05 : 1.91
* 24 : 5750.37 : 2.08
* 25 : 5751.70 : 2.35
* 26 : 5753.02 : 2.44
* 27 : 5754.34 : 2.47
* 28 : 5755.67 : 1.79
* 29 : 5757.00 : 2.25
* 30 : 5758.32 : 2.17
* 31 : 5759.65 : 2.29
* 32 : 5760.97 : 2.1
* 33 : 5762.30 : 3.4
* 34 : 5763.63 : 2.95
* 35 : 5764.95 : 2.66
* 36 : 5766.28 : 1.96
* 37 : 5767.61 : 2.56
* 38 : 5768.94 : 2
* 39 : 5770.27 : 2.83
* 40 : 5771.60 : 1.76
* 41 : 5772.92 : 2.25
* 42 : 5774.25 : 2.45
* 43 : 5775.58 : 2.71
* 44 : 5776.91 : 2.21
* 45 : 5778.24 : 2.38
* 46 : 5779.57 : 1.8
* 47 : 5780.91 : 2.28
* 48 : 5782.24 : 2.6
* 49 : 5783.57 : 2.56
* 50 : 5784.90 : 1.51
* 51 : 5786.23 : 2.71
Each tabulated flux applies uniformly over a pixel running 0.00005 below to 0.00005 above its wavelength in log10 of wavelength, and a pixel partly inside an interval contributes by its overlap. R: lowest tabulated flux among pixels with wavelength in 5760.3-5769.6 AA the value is 1.96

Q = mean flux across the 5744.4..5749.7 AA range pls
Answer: 2.56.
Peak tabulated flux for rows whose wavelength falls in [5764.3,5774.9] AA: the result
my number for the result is 2.83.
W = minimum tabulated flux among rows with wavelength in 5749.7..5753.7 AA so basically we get 2.08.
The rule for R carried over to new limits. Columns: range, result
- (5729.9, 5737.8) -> 1.69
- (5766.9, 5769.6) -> 2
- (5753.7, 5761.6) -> 1.79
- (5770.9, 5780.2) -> 1.76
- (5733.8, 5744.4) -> 1.51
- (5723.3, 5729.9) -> 2.18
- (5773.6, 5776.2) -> 2.45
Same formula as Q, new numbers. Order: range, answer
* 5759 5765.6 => 2.68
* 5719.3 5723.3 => 2.53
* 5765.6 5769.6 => 2.17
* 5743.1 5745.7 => 2.5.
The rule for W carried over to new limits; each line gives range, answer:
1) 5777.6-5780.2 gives 1.8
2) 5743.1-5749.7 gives 1.91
